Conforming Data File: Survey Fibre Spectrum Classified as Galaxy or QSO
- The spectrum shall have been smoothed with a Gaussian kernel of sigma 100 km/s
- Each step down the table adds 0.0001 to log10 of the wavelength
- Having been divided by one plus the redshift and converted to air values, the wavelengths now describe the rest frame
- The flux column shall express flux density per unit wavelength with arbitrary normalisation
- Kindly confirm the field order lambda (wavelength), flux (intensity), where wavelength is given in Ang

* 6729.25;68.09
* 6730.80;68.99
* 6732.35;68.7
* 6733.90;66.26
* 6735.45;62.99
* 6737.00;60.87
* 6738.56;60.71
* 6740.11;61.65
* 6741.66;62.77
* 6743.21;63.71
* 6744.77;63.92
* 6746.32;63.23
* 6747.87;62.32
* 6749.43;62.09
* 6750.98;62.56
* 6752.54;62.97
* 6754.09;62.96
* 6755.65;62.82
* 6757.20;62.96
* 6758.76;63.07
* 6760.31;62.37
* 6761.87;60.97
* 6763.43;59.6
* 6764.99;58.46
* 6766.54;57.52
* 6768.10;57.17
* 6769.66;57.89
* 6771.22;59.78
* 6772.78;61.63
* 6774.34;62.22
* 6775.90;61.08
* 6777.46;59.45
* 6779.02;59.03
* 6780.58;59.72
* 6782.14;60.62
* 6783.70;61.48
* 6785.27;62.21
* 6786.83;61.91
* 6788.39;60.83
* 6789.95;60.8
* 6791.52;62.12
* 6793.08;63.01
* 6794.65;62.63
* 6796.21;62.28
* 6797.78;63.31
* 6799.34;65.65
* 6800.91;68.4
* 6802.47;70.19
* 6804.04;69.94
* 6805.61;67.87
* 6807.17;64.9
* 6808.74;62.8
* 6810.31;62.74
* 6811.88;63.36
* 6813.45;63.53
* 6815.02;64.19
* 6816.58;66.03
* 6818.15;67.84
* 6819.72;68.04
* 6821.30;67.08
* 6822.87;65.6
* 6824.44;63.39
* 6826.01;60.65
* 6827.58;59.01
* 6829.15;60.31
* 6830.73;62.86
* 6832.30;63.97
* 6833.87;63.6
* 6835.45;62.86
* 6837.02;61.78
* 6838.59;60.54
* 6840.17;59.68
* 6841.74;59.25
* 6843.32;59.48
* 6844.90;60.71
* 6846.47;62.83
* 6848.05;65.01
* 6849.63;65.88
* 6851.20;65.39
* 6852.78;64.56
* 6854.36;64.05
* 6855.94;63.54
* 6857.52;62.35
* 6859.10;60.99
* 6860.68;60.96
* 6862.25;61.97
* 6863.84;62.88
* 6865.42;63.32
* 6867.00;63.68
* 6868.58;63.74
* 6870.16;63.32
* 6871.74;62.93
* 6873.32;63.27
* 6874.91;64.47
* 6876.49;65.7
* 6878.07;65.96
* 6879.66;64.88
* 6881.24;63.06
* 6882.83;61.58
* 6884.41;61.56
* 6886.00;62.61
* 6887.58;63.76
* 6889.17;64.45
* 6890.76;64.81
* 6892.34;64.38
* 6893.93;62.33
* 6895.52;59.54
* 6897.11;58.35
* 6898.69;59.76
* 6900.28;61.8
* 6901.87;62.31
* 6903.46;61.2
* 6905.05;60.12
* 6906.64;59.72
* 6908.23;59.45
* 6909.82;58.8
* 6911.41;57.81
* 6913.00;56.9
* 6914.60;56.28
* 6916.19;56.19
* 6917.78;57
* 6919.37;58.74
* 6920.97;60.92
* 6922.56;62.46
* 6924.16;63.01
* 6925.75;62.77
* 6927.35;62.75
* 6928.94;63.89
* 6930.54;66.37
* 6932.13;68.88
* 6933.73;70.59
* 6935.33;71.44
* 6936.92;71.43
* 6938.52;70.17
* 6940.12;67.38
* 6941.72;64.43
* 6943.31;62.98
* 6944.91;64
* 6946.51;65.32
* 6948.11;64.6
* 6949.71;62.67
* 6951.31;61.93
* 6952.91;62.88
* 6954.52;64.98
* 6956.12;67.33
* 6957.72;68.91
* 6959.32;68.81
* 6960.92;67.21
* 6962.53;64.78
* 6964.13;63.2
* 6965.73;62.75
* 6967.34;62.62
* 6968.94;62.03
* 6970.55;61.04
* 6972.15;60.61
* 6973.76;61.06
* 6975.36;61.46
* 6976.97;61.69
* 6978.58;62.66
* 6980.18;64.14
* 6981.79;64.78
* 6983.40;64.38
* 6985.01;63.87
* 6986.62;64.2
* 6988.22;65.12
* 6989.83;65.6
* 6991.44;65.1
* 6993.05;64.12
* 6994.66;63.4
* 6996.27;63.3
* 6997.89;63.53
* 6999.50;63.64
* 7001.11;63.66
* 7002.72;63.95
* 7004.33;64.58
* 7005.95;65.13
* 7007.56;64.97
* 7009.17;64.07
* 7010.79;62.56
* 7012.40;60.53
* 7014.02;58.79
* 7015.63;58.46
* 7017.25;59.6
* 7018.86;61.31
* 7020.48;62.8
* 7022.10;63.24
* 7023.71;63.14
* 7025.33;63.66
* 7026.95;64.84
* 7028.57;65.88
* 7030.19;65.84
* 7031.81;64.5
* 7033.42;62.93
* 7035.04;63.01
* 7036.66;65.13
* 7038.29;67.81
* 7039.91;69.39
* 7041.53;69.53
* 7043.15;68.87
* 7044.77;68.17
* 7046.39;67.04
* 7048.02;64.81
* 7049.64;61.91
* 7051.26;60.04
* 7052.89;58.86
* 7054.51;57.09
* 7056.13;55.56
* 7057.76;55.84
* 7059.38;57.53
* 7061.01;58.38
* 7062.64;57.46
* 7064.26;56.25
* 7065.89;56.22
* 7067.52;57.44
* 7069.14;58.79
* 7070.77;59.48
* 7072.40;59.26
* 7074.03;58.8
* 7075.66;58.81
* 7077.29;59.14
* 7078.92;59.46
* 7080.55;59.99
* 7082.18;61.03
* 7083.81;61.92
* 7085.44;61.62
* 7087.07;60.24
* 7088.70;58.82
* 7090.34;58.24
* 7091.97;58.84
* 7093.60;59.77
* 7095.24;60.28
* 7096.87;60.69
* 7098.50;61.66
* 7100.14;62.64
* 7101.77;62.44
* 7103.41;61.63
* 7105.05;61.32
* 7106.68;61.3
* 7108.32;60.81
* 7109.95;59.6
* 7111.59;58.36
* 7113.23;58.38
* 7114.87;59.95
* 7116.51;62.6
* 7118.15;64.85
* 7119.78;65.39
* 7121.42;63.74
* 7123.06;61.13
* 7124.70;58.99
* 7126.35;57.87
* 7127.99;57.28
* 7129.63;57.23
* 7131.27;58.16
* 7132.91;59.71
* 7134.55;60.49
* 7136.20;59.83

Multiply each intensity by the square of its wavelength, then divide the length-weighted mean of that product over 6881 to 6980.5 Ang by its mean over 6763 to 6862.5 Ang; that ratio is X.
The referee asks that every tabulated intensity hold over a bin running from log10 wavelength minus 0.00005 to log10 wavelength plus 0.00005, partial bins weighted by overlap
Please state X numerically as 1.04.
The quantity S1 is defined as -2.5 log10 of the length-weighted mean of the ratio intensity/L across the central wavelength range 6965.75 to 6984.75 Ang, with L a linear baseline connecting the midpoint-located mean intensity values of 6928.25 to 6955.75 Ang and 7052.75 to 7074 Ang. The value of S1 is 0.02 mag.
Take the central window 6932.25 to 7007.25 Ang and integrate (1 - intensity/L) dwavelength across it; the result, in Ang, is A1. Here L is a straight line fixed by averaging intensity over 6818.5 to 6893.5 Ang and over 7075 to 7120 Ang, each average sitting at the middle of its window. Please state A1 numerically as -3.3 Ang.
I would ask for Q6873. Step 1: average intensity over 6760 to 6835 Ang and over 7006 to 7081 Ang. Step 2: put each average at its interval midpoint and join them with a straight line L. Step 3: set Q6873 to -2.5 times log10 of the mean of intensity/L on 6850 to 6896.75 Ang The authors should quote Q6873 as -0.02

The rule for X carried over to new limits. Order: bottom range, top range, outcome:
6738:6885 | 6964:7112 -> 1.05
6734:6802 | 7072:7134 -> 1.08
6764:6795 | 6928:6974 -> 1.14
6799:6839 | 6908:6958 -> 1.02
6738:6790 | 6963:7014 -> 1.10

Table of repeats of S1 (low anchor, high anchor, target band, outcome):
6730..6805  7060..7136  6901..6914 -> 0.03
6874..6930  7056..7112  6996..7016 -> -0.05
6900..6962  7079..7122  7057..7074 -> 0.07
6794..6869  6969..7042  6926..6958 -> -0.04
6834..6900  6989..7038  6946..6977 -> -0.01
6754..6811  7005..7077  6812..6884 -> -0.02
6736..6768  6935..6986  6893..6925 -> 0.07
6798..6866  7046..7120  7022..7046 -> -0.09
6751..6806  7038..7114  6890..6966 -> -0.03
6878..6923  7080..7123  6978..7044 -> -0.05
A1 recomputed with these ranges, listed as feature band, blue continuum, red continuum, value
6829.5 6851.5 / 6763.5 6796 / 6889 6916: -0.7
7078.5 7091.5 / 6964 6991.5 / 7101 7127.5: 0.3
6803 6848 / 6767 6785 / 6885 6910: -2.1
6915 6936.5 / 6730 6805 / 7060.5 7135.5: -0.8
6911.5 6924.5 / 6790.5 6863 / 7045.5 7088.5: 0.7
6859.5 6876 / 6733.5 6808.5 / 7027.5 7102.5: -0.3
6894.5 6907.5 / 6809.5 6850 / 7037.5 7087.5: 0.4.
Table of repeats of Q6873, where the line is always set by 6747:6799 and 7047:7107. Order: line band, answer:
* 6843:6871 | -0.04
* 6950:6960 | -0.09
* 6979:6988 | -0.07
